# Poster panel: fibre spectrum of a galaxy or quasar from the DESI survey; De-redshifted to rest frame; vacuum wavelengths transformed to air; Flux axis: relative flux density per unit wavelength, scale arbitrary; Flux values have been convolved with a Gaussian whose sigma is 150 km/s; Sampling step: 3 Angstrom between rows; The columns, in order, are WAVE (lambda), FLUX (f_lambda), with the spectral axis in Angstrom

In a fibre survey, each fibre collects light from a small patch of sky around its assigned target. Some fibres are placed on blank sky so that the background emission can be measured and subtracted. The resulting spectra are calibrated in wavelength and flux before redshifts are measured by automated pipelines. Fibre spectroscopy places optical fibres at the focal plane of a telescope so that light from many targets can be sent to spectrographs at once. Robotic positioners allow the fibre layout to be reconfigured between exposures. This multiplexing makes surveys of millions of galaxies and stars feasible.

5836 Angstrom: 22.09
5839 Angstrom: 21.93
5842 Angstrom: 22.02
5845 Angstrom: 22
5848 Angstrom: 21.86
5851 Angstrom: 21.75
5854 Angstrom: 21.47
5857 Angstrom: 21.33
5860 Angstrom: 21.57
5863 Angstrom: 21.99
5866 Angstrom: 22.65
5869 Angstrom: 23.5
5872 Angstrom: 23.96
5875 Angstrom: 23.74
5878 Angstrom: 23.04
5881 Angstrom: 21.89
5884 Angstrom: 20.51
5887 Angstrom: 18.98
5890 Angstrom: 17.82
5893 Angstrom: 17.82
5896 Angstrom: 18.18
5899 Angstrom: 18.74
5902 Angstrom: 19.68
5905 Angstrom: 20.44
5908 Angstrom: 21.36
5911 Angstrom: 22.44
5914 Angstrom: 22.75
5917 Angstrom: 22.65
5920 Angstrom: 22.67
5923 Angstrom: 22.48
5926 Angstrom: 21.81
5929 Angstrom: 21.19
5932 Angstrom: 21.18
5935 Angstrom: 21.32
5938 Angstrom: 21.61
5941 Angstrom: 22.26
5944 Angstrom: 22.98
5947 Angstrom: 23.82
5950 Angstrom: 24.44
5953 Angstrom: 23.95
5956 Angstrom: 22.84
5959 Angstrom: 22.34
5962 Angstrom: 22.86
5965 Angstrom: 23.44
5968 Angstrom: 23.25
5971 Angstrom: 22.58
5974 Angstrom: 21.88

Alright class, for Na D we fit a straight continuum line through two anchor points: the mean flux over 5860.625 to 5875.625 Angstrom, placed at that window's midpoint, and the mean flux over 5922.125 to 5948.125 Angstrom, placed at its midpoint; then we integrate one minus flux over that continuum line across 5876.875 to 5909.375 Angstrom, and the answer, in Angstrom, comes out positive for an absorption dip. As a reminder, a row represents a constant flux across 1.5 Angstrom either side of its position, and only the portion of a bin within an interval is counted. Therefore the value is 4.1 Angstrom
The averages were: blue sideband 23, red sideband 22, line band 19.8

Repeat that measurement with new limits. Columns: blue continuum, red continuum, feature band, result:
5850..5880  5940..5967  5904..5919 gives 0.6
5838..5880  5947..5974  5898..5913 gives 1.4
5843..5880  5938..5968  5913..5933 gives 0.7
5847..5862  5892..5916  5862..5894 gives -0.8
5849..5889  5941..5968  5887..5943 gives 4.5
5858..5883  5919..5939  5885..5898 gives 2.4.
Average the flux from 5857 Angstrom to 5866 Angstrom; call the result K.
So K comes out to 21.9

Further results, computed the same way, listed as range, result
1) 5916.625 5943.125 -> 21.9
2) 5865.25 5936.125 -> 21.3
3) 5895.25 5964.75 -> 22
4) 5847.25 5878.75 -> 22.4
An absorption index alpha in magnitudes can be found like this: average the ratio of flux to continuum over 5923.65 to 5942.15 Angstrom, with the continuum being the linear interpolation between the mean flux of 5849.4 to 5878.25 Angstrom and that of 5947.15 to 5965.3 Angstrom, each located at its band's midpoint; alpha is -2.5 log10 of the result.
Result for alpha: 0.07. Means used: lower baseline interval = 22.5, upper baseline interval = 23.3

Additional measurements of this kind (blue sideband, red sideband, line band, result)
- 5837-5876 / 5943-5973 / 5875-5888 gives 0.05 mag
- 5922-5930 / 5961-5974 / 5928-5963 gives -0.01 mag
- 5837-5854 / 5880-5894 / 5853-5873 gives -0.08 mag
